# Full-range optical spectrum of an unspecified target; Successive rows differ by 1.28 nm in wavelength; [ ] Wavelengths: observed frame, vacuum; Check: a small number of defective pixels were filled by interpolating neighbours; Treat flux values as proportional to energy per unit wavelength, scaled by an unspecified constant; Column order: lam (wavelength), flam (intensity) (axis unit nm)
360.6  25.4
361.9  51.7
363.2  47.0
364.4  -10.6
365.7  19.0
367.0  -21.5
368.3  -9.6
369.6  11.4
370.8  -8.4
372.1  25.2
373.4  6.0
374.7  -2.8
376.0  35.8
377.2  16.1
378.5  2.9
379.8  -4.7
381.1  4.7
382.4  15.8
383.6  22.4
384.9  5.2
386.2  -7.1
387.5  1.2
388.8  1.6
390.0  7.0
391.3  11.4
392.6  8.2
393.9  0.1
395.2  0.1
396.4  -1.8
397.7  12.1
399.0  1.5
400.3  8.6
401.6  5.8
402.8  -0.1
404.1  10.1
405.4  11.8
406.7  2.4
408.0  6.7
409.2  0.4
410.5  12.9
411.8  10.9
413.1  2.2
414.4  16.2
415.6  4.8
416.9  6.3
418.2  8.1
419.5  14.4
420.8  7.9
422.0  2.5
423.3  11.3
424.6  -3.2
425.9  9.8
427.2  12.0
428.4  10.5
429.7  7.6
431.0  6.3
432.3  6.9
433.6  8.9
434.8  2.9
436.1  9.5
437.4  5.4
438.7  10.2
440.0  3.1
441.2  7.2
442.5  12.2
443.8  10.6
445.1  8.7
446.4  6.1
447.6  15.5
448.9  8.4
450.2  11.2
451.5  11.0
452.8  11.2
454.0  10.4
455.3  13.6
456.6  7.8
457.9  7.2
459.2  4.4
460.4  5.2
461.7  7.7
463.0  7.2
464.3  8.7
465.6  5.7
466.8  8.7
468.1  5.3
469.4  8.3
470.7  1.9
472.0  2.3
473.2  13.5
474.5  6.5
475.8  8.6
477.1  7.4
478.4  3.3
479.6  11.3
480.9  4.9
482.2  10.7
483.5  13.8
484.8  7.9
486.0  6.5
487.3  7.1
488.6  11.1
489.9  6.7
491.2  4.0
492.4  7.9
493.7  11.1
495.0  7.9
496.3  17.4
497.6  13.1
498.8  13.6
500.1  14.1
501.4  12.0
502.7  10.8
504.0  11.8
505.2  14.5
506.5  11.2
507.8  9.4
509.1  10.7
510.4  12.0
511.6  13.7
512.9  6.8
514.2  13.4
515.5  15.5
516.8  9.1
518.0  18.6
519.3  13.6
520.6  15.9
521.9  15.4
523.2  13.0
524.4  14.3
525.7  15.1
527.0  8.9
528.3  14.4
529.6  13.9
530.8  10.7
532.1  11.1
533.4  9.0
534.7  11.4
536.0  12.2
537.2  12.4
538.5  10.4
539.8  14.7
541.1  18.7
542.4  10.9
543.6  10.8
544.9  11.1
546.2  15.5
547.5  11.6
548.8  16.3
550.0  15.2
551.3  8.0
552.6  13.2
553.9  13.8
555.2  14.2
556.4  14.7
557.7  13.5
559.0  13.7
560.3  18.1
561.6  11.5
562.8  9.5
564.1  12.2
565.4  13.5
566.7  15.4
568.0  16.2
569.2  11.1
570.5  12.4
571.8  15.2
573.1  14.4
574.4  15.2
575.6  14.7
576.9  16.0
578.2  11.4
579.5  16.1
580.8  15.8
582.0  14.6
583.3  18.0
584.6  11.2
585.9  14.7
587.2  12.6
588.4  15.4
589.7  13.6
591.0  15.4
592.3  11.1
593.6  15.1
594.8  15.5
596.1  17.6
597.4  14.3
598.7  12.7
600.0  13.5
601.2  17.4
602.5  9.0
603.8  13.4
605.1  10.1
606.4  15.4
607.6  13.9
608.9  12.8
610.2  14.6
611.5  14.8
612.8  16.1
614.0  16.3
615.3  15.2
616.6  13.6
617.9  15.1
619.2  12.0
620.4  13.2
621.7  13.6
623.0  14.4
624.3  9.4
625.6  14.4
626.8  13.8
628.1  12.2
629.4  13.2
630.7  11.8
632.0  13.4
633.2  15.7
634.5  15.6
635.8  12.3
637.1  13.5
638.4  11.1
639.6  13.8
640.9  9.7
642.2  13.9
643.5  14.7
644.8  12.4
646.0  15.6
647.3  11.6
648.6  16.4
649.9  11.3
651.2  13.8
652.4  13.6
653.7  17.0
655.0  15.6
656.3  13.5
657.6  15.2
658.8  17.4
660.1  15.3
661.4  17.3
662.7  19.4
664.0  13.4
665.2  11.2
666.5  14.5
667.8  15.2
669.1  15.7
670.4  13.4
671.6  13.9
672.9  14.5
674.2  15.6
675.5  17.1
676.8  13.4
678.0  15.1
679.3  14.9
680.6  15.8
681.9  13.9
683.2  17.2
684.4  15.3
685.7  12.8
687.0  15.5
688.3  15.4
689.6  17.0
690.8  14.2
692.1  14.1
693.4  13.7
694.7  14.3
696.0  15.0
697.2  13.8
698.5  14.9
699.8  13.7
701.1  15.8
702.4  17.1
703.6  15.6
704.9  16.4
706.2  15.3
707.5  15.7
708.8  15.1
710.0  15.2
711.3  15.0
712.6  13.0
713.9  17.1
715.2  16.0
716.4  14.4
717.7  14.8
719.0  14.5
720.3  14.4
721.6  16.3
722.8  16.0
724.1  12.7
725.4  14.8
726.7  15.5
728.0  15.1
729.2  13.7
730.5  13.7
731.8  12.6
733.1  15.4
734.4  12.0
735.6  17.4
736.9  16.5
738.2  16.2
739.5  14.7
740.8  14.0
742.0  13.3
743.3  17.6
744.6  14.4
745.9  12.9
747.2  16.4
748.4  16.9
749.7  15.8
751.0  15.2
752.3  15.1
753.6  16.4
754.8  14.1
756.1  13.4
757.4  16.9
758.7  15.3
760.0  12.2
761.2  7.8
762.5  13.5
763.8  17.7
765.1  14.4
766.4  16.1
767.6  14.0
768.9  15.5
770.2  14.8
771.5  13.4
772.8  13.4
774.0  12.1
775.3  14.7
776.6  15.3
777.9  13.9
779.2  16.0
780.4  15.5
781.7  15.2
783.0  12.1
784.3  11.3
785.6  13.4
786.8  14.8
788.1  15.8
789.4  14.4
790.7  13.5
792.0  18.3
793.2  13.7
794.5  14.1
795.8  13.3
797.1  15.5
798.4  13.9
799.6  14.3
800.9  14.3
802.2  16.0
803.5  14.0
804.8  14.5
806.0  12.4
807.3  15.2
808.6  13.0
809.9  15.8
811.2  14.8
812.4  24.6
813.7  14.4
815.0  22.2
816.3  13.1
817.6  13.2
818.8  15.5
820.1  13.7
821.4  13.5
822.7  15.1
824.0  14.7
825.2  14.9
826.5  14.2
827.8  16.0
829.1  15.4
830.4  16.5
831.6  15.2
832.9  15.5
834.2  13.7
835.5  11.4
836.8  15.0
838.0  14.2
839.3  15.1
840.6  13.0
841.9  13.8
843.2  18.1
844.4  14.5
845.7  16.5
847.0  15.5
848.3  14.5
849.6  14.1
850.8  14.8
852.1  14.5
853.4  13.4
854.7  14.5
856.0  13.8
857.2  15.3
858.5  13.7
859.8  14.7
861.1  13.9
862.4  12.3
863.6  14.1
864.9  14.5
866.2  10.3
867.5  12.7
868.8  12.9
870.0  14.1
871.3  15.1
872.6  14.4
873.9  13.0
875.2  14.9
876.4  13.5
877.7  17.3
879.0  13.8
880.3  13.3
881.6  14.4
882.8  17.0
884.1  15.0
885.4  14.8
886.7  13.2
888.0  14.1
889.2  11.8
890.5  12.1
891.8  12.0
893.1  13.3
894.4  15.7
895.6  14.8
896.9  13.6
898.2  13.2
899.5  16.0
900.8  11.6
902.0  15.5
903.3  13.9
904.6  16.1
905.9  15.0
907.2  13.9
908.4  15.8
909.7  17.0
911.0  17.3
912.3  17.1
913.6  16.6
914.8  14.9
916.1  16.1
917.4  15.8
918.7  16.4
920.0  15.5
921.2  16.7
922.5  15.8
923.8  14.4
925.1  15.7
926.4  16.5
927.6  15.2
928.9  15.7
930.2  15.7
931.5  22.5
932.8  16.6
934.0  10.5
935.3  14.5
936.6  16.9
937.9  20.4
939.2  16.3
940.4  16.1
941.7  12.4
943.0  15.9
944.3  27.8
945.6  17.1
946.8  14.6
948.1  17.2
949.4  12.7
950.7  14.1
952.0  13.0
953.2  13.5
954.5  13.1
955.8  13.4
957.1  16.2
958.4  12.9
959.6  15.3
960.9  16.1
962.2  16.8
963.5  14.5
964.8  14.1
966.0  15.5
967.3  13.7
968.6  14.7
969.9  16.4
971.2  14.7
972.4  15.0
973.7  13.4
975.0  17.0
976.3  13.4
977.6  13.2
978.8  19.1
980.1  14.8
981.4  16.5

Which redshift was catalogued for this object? 0.24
